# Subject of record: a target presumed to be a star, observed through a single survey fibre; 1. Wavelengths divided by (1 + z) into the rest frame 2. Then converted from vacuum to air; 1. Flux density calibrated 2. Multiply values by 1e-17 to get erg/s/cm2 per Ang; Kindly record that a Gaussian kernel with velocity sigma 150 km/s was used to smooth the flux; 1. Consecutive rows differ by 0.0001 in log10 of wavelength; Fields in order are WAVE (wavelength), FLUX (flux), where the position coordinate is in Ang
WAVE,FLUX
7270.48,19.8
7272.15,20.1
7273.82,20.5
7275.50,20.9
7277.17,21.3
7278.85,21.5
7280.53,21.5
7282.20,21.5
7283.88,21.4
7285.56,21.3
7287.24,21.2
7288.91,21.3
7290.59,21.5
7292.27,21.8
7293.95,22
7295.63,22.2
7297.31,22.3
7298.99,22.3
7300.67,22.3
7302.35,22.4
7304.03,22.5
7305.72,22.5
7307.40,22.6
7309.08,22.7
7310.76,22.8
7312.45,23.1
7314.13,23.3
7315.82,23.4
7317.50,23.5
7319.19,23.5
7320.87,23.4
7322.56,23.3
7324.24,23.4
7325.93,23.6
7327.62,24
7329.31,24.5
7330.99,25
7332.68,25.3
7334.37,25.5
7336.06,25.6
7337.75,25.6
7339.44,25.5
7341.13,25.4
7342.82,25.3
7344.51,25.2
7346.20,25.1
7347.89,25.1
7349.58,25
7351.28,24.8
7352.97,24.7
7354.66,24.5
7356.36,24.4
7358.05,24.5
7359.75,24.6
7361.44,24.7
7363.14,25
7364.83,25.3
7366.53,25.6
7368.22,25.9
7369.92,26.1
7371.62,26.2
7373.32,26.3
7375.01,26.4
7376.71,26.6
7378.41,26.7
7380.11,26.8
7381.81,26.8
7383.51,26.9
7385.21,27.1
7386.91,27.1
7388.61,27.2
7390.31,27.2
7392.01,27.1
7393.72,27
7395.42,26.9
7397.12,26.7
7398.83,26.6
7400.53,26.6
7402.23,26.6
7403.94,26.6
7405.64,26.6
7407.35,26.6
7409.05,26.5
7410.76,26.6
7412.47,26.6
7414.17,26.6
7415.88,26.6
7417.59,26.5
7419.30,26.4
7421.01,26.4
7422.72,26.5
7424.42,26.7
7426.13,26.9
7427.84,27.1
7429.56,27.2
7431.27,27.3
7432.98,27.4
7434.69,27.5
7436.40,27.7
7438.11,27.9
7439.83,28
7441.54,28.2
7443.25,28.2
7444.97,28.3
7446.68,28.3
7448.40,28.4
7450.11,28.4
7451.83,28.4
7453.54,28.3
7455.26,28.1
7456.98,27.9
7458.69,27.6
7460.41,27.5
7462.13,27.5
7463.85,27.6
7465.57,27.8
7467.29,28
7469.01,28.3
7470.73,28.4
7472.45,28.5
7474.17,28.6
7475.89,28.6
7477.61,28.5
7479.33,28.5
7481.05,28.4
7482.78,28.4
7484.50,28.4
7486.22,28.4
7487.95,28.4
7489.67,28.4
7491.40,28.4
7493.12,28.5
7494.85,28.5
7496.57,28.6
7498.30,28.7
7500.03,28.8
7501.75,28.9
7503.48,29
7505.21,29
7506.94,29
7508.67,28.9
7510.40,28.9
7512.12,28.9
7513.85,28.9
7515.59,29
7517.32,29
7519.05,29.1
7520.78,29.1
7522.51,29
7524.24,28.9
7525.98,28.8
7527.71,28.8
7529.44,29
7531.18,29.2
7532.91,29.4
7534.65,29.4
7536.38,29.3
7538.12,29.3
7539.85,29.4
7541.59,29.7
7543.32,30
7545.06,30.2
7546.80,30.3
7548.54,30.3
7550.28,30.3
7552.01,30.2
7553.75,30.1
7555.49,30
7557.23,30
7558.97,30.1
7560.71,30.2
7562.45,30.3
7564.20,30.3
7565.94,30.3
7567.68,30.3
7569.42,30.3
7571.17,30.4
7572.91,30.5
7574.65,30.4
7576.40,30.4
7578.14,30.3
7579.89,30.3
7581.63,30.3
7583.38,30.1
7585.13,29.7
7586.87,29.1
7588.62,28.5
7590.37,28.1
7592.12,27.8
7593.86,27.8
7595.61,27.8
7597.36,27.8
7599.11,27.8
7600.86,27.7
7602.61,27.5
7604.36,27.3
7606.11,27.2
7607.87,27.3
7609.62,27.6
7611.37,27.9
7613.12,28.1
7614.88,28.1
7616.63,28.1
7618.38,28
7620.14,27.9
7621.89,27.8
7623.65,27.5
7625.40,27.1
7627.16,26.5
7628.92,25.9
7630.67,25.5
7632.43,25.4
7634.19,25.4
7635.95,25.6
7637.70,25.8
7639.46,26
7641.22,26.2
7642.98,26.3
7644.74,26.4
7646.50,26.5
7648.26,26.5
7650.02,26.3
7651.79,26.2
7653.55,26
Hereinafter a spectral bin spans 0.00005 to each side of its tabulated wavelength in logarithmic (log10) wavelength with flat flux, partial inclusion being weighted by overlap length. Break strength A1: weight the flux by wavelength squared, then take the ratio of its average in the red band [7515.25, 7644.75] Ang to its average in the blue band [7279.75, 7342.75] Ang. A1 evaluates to 1.33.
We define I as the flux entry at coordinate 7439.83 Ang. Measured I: 28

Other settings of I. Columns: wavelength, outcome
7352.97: 24.7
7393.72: 27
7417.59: 26.5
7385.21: 27.1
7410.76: 26.6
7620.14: 27.9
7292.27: 21.8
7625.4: 27.1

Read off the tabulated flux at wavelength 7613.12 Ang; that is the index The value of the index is 28.1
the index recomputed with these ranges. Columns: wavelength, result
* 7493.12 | 28.5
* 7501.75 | 28.9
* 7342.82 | 25.3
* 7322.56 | 23.3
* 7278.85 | 21.5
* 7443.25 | 28.2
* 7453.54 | 28.3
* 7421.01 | 26.4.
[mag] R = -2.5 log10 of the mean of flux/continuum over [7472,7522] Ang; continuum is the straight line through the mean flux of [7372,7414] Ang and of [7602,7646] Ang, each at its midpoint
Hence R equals -0.07 mag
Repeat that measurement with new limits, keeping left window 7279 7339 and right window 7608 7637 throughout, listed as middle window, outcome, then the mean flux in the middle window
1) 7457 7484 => -0.13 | 28.1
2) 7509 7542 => -0.13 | 29.1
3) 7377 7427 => -0.11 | 26.7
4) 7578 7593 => -0.11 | 29.3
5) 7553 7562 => -0.15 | 30.1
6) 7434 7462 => -0.13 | 28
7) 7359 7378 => -0.09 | 25.7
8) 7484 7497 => -0.13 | 28.5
